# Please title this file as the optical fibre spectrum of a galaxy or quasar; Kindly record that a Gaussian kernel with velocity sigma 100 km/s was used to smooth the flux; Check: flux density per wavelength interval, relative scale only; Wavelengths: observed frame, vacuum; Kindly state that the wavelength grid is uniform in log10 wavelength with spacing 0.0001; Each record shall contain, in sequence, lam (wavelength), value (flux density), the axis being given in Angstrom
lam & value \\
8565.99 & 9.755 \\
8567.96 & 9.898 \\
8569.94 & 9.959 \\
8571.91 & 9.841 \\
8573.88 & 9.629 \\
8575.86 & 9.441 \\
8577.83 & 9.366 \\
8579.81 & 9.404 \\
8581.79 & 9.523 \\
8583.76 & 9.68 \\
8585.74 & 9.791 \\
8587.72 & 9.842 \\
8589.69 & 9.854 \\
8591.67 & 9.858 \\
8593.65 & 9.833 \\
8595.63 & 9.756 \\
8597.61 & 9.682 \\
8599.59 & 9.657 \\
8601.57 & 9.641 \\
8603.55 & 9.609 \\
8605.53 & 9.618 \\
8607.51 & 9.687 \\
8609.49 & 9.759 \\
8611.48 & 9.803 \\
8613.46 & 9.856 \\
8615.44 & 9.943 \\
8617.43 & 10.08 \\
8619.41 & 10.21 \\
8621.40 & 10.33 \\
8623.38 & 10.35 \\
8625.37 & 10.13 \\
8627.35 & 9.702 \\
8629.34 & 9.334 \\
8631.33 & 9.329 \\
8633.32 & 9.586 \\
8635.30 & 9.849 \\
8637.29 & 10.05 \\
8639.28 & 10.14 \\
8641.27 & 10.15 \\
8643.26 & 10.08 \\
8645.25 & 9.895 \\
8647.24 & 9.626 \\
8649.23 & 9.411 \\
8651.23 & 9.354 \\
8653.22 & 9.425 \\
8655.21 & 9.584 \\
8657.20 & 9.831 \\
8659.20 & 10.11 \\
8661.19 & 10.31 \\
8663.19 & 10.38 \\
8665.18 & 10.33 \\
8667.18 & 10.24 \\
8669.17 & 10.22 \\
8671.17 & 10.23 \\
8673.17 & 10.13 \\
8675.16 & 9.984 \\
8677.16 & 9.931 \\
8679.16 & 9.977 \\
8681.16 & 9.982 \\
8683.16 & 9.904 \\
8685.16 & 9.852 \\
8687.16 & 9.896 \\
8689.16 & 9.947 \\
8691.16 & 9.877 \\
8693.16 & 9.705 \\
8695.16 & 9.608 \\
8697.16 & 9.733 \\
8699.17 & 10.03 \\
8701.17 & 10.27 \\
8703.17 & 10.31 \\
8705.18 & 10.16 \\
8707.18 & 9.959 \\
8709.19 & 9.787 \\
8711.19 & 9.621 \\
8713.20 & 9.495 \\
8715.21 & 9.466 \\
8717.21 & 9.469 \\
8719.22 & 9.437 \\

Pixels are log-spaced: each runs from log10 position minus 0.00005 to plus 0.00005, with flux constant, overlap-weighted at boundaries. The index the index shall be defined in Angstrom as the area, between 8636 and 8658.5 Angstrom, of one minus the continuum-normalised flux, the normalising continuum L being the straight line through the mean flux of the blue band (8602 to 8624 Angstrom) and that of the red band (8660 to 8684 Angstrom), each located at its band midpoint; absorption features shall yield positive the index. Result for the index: 0.6 Angstrom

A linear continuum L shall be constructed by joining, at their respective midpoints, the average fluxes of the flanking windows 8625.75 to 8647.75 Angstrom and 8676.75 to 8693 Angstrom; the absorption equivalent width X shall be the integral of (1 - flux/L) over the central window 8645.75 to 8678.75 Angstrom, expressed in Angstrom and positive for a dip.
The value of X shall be -0.3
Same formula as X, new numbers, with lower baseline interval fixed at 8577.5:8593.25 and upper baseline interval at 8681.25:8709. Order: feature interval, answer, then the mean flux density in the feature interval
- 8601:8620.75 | -0.2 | 9.83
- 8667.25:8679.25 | -0.3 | 10.1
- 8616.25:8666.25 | -0.5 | 9.9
